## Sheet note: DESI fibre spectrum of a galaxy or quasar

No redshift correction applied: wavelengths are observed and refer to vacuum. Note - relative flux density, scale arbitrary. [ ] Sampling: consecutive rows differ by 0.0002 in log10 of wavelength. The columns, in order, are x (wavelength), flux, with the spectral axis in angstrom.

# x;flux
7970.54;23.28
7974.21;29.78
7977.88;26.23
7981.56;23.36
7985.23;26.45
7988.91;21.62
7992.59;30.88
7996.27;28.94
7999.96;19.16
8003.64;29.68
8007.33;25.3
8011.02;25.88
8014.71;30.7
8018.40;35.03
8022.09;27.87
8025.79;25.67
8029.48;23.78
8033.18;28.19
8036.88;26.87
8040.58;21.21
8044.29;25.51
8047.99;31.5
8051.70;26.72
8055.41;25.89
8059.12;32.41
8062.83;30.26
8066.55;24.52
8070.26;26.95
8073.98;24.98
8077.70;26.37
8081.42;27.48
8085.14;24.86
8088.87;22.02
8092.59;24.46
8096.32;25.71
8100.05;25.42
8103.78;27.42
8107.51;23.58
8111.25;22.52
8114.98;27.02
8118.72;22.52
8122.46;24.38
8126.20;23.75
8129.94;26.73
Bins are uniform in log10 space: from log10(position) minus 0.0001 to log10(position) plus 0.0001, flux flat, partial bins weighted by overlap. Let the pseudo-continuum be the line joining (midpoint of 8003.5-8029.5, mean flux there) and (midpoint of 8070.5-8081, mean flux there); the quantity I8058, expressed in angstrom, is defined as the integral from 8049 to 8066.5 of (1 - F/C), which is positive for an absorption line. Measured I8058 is -1.2 angstrom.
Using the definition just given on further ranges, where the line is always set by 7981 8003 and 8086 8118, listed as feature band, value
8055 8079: -2.4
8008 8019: -1.8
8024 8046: -0.1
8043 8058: -1.6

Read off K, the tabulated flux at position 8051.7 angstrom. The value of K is 26.72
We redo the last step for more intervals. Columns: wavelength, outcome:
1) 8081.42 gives 27.48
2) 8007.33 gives 25.3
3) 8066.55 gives 24.52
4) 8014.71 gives 30.7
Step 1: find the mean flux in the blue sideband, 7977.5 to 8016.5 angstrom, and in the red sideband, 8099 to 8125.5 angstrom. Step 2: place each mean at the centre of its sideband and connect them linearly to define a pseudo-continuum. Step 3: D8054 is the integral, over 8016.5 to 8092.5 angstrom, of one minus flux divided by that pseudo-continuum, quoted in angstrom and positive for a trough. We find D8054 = -4.3 angstrom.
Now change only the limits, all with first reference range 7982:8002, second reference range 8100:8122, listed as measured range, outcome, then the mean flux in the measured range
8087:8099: 0.3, 24.2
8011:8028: -2.8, 29.3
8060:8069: -1.1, 27.9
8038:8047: 0.2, 24.4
